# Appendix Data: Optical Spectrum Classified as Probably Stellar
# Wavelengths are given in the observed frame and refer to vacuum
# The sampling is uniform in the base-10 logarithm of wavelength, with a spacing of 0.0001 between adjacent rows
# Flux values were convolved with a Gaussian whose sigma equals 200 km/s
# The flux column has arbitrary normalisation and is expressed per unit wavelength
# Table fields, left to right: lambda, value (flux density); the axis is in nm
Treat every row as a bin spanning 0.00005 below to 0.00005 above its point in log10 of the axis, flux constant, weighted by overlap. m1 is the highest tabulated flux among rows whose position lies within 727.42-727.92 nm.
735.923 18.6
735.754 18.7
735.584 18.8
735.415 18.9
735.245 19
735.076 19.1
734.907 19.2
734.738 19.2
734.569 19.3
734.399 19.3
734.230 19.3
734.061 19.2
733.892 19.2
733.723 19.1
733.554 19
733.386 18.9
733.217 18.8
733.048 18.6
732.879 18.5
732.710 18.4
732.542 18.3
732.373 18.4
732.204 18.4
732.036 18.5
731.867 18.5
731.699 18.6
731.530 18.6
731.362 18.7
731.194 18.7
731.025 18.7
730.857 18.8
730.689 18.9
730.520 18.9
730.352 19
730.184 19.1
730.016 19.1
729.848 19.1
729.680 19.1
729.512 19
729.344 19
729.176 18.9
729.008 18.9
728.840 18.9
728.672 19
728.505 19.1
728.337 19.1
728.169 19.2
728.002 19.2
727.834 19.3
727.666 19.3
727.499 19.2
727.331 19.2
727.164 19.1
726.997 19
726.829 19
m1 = 19.3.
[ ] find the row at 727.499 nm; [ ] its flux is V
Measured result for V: 19.2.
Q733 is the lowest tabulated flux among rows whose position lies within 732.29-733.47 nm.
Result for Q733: 18.3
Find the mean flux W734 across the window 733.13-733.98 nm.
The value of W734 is 19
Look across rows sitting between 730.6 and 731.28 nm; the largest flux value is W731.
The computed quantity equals 18.9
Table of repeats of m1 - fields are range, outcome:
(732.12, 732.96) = 18.5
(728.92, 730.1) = 19.1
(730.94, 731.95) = 18.7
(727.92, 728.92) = 19.2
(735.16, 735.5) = 19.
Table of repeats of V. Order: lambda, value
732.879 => 18.5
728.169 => 19.2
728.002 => 19.2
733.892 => 19.2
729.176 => 18.9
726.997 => 19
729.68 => 19.1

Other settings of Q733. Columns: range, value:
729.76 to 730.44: 19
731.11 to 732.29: 18.4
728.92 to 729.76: 18.9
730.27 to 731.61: 18.6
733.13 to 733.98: 18.8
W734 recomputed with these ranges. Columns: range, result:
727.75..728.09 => 19.3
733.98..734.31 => 19.3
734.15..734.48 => 19.3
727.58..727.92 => 19.3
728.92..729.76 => 19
